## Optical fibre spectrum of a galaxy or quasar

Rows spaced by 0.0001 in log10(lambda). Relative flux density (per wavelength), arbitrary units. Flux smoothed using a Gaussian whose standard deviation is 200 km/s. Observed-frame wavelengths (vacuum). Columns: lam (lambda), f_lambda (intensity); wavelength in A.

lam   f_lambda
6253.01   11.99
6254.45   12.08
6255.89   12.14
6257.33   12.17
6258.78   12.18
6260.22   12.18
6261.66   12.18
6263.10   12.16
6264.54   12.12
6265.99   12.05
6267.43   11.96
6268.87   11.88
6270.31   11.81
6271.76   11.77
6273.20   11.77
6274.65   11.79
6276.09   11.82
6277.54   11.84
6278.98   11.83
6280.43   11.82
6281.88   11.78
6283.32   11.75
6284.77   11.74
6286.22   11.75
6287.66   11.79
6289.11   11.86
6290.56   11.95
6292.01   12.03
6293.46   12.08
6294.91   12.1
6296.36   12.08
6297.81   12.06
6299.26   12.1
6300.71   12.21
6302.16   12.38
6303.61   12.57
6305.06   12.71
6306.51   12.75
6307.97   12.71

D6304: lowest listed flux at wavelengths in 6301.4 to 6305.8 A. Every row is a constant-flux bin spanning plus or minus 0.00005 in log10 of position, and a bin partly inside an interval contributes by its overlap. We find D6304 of 12.38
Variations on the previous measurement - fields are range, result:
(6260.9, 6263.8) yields 12.16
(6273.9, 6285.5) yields 11.74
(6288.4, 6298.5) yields 11.86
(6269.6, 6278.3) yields 11.77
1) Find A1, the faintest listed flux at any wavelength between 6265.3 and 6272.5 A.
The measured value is 11.77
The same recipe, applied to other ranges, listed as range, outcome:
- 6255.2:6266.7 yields 12.05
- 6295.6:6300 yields 12.06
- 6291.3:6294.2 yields 12.03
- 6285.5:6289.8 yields 11.75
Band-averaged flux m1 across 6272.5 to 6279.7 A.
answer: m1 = 11.8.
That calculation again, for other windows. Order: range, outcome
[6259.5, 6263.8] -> 12.2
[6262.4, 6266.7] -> 12.1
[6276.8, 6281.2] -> 11.8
